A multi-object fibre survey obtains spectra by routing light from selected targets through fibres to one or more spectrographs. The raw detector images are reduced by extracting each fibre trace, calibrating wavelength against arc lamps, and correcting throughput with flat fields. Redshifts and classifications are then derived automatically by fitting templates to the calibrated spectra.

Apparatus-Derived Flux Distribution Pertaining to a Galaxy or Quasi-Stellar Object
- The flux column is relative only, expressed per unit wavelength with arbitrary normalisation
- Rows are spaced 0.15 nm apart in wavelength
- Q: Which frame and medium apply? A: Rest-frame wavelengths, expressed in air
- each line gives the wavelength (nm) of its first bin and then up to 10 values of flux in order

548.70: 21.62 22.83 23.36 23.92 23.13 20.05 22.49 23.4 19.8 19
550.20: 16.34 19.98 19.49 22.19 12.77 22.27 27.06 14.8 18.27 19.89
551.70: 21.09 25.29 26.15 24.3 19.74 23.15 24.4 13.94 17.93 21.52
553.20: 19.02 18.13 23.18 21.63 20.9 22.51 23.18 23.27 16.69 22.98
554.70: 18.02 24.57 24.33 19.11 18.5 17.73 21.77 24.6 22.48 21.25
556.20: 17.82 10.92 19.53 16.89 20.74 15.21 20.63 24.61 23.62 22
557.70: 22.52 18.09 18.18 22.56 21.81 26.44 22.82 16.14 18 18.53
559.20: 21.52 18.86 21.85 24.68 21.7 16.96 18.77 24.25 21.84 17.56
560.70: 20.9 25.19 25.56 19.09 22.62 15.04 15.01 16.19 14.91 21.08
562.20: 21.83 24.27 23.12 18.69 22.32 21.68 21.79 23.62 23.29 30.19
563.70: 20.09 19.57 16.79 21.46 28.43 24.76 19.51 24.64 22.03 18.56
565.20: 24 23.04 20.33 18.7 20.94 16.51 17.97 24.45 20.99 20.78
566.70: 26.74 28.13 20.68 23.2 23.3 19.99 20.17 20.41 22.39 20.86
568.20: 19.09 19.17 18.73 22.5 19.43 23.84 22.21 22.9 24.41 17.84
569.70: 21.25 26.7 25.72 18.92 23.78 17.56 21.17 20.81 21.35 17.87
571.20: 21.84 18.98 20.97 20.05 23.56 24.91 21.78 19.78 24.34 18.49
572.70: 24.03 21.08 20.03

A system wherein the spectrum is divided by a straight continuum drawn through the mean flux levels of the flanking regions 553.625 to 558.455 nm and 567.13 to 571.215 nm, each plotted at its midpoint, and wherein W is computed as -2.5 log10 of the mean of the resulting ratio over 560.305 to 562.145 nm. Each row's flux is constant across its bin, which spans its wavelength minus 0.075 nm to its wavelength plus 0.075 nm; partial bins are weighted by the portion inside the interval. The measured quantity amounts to 0.067 mag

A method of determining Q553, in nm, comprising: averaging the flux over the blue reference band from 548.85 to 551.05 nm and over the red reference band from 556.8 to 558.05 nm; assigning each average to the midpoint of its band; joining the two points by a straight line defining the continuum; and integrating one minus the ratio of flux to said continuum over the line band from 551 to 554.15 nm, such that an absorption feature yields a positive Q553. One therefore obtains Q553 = -0.08 nm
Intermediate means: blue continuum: 20.7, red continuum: 20.7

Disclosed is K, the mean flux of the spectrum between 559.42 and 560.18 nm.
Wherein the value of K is 20.8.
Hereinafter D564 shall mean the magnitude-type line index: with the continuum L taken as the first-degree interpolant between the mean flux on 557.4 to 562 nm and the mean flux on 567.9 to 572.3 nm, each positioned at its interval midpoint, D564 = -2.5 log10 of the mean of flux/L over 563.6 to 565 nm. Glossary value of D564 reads -0.06 mag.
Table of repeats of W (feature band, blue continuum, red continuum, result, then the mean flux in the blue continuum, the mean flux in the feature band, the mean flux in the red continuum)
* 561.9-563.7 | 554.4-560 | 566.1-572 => -0.07 mag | 20.5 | 22.4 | 21.7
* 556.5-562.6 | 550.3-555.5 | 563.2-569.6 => 0.04 mag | 20.8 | 20.5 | 21.8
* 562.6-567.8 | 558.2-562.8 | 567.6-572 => -0.05 mag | 20.5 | 22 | 21.3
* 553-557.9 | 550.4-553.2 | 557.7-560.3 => 0.01 mag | 20.7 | 20.6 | 20.7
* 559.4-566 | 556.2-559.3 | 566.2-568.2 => 0.00 mag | 20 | 21.2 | 22.3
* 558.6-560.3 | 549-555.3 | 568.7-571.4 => 0.05 mag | 21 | 20.2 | 21.5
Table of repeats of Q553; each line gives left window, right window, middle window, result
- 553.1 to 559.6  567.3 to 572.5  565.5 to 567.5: -0.05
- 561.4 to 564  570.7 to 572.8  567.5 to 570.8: -0.03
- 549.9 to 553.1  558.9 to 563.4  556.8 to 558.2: -0.01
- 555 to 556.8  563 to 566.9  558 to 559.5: -0.03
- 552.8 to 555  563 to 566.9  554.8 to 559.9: 0.19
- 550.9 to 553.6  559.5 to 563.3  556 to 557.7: 0.12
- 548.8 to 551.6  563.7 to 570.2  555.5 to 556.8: 0.09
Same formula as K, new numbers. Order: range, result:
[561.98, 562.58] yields 22.6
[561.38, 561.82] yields 15.4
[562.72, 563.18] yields 21.9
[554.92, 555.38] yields 20.7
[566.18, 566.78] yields 23.3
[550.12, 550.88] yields 18.2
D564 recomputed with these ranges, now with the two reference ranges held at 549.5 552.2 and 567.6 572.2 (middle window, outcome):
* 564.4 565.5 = -0.05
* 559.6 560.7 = 0.02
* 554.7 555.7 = 0.00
